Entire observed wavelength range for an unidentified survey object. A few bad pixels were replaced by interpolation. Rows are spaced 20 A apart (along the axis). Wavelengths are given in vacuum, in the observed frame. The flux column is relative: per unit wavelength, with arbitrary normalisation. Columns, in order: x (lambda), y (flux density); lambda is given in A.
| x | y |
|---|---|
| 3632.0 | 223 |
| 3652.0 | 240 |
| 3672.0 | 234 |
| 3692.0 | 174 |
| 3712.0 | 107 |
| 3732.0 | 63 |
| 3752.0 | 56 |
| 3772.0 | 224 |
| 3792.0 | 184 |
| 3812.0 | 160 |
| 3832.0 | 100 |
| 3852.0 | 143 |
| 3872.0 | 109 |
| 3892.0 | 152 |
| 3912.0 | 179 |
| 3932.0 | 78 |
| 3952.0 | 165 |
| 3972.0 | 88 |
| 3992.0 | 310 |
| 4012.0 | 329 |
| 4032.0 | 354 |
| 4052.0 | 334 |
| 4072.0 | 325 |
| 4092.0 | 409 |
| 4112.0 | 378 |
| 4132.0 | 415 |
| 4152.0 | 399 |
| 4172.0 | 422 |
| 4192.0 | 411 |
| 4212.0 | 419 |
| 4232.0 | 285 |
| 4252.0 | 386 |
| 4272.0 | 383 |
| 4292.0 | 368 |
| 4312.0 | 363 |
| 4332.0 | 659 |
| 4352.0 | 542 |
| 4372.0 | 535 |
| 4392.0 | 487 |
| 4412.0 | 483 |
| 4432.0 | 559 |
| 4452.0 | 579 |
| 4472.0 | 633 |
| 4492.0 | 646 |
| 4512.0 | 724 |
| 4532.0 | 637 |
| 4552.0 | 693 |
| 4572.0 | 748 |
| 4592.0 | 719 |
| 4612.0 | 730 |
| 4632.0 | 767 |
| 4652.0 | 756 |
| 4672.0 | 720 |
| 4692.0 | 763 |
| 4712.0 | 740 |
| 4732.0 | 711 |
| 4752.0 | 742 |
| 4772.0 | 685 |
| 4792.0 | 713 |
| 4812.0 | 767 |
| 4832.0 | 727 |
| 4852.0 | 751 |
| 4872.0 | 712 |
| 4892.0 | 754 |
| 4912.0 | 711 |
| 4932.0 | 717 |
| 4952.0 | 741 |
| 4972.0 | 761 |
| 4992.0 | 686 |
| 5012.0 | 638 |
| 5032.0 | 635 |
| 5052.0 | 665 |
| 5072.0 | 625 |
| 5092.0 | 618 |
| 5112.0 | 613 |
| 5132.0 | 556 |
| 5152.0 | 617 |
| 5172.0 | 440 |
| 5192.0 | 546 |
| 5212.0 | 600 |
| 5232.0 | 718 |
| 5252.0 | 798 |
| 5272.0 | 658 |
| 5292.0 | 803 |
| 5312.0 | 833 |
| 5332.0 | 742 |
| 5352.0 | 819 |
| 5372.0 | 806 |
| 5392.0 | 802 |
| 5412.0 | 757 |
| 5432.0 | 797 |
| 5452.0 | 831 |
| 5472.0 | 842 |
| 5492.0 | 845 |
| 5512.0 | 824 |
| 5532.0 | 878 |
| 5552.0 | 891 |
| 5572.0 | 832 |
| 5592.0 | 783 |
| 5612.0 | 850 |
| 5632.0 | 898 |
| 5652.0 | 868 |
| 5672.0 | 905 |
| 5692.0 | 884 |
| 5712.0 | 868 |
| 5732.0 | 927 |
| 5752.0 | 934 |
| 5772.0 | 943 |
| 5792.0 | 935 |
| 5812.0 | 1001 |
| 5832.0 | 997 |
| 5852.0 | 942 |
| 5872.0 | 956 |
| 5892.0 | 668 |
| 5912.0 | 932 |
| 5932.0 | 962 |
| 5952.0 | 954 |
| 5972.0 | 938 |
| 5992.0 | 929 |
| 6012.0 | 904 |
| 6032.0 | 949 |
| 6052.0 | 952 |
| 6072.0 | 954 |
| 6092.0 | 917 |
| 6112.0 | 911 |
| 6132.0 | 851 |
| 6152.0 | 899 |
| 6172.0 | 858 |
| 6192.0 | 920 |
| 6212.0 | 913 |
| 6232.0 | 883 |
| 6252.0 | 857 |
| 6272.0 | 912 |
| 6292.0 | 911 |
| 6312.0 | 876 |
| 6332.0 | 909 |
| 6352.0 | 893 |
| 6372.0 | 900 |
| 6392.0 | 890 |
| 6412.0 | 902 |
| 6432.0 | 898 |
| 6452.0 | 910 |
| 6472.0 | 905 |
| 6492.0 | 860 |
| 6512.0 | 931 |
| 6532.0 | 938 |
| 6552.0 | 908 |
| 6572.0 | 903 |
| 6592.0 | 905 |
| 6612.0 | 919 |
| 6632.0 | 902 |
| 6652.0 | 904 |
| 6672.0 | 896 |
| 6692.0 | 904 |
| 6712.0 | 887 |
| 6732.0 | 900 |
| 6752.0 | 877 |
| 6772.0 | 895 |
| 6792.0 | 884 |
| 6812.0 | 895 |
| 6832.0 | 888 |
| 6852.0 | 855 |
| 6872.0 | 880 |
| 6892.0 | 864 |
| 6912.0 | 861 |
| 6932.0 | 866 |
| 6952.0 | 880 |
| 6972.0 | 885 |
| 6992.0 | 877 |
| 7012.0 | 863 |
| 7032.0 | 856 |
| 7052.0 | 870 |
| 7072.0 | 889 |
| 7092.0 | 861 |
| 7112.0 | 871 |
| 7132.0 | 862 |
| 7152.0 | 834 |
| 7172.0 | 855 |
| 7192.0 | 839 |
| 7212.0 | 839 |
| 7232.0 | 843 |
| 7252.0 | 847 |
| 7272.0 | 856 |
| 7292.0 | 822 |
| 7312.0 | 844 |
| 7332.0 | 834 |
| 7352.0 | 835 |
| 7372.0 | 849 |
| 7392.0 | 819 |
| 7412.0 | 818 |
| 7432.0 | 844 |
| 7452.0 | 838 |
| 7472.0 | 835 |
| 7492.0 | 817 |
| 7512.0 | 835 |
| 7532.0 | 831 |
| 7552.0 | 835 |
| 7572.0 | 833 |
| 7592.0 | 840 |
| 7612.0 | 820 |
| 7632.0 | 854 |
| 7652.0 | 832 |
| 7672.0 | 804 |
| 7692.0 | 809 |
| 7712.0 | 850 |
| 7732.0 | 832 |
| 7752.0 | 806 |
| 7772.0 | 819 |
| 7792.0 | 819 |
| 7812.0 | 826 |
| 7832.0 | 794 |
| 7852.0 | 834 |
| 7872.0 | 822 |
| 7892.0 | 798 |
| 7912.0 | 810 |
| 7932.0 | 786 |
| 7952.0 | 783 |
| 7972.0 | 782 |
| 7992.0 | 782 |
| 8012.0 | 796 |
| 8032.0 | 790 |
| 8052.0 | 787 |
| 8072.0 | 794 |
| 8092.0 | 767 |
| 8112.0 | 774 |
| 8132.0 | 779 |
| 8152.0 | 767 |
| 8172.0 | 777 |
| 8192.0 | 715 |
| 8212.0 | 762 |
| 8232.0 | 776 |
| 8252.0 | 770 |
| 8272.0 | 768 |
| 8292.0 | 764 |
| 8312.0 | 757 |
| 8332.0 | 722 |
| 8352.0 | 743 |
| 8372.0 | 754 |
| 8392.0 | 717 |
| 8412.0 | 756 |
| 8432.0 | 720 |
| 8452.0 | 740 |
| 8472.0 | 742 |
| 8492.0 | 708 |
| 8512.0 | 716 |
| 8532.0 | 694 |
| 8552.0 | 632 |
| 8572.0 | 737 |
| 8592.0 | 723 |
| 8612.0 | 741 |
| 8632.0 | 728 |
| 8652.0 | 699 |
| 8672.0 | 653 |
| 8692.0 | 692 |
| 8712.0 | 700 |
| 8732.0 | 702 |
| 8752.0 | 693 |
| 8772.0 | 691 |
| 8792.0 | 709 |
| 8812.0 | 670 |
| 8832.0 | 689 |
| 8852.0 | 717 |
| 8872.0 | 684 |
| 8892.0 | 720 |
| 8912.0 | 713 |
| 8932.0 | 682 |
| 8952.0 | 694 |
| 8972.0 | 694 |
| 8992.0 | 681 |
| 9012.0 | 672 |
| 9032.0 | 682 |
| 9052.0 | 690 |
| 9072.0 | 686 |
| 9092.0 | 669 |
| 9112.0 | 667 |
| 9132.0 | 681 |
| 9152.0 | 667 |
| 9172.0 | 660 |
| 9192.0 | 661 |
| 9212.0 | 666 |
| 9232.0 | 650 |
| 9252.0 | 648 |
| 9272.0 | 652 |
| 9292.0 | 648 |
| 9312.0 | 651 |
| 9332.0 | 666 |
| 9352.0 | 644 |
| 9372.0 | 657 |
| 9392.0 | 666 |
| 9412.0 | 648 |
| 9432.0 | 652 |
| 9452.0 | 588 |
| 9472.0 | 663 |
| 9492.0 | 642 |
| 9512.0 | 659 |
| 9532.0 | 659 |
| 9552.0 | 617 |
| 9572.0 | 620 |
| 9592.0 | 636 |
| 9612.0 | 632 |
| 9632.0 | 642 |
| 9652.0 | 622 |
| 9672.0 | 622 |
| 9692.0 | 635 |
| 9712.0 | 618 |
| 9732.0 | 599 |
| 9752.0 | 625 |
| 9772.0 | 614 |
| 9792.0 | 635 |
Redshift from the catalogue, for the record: 0.00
